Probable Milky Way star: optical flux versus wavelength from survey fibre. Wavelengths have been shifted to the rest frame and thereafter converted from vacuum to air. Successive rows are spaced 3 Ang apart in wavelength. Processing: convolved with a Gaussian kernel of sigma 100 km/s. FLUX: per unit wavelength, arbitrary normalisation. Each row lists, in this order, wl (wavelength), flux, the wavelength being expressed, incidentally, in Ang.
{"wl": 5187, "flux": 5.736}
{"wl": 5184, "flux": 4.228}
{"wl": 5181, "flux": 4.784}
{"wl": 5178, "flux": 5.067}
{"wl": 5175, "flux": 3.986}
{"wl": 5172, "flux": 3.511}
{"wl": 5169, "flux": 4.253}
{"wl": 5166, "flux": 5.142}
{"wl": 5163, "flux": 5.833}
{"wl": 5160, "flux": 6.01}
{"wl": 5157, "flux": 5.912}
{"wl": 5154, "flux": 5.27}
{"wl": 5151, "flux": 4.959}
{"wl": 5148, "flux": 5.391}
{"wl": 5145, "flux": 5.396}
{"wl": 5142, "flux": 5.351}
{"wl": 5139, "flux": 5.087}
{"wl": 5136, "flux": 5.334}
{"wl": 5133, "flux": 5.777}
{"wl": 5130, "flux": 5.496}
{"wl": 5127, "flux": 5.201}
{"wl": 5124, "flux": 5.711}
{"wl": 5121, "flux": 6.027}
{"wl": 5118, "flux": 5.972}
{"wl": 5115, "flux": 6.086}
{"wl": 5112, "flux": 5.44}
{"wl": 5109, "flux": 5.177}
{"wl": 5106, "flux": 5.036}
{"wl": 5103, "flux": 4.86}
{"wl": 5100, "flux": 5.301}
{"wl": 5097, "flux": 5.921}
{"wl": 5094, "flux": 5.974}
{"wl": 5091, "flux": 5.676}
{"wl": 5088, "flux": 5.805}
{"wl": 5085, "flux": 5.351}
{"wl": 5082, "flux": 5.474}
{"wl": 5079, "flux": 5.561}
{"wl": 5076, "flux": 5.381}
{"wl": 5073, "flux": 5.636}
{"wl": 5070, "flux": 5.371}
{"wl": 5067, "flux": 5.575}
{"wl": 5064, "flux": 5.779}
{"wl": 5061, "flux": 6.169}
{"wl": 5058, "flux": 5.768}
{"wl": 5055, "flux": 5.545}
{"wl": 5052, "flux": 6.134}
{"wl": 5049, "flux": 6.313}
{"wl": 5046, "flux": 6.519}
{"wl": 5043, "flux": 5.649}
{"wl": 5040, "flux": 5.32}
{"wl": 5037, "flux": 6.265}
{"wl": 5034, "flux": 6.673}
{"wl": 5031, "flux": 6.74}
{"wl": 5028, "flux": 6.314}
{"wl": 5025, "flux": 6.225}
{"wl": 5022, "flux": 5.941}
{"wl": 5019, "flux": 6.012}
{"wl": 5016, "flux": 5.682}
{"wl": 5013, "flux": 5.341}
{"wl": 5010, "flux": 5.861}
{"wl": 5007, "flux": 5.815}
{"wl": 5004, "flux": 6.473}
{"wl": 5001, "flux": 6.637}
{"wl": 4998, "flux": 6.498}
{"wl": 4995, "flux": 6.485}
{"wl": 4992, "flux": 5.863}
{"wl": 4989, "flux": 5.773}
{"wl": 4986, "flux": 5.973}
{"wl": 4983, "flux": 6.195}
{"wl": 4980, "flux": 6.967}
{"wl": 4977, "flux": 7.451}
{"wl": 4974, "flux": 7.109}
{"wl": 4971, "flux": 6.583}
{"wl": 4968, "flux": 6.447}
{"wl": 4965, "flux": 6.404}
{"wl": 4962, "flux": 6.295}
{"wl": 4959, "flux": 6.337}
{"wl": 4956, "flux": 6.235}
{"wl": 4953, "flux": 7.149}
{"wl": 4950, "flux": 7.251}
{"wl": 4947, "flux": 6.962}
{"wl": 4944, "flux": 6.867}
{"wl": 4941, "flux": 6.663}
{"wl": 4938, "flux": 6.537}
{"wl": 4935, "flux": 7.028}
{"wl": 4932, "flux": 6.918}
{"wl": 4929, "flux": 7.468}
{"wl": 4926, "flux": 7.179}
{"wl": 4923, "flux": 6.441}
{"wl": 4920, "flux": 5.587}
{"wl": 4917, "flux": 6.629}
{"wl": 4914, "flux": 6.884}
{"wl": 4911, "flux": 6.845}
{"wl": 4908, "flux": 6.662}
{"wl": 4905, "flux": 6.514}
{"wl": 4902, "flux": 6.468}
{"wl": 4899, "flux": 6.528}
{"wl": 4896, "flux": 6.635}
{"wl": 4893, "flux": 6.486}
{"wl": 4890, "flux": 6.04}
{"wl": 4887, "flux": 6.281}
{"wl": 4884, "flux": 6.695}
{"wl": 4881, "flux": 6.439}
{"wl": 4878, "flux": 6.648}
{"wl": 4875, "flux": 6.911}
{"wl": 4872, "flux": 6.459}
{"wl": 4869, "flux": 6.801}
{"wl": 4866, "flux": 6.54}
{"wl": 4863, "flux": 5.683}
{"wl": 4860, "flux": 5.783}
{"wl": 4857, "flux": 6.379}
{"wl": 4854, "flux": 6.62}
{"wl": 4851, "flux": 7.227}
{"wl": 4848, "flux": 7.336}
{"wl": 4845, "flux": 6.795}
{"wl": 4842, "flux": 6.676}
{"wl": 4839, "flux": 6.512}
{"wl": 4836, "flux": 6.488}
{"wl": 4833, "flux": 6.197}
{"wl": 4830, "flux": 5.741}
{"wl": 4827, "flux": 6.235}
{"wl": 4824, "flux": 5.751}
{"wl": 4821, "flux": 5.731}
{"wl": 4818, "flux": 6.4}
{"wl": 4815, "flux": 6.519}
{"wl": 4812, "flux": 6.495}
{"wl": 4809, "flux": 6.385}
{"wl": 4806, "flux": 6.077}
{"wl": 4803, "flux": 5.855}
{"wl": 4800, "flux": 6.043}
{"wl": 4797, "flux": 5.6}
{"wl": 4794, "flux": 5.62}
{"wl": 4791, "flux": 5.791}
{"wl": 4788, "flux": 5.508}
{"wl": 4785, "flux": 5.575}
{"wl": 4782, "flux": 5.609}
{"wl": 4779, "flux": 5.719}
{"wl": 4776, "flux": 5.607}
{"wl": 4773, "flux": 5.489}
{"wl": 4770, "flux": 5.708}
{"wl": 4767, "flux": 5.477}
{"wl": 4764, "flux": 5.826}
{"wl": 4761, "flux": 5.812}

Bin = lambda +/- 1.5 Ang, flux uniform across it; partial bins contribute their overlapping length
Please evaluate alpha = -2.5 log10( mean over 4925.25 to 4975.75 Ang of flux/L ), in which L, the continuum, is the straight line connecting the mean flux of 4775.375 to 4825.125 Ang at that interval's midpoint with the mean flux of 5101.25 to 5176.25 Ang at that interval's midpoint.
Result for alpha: -0.20 mag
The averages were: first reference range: 5.91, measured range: 6.79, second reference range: 5.29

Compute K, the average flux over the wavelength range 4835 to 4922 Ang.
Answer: 6.54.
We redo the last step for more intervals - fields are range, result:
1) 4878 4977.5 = 6.66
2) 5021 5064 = 6.1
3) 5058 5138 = 5.58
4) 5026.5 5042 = 6.24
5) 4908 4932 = 6.73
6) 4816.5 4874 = 6.39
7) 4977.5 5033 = 6.18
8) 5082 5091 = 5.58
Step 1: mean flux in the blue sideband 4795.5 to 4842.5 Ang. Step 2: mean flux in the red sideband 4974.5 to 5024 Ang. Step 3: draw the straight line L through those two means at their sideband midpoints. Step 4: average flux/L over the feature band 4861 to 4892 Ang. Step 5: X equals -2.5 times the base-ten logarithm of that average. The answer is -0.05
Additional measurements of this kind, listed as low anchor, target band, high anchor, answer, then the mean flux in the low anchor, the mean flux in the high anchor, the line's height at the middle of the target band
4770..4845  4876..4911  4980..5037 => -0.08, 5.99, 6.16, 6.07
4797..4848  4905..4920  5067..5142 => -0.10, 6.26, 5.52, 6.02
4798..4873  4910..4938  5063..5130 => -0.12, 6.34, 5.56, 6.08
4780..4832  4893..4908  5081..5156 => -0.13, 5.94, 5.49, 5.8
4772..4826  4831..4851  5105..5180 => -0.15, 5.88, 5.3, 5.81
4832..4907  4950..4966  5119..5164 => -0.06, 6.53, 5.52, 6.2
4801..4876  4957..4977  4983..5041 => -0.07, 6.38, 6.11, 6.18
